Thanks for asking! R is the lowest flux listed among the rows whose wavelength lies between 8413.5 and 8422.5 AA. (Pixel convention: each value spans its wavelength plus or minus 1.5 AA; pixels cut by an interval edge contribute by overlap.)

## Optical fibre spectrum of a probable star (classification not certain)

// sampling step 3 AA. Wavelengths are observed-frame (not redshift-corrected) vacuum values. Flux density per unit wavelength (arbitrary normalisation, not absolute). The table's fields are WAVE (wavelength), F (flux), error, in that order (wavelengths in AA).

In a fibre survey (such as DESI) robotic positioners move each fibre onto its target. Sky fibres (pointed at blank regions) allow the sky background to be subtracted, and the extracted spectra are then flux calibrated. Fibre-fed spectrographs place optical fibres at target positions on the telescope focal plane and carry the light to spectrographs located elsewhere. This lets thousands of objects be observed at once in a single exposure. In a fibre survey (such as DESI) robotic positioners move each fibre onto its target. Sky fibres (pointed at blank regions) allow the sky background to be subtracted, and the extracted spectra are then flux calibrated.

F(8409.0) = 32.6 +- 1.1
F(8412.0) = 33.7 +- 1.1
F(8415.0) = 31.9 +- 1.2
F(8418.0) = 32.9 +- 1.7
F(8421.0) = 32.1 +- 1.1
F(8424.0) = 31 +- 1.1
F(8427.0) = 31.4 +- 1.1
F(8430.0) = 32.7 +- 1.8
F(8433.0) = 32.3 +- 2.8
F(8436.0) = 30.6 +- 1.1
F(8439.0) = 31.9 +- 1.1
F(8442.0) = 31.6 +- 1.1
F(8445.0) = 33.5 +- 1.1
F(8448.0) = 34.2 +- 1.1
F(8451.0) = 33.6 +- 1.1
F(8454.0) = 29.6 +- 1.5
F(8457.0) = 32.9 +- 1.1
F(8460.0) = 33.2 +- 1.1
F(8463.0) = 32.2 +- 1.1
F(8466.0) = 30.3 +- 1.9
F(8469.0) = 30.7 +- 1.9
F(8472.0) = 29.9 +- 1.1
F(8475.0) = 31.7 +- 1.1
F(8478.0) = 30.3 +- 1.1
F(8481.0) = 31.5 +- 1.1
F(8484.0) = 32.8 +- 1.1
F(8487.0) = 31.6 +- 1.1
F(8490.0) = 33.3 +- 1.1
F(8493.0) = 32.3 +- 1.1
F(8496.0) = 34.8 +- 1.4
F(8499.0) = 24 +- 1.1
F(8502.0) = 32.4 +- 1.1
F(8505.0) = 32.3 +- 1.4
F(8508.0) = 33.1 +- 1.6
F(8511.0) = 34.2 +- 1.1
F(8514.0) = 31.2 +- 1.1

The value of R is 31.9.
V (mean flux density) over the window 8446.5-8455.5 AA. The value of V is 32.5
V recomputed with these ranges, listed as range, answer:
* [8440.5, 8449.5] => 33.1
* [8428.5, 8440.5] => 31.9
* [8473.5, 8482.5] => 31.2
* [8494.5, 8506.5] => 30.9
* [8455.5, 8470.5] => 31.9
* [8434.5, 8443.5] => 31.4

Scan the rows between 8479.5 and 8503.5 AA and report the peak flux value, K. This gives 34.8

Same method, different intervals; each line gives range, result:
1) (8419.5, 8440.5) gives 32.7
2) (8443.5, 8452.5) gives 34.2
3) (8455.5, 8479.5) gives 33.2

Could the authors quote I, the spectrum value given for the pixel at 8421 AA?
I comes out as 32.1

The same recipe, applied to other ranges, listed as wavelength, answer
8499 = 24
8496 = 34.8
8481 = 31.5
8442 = 31.6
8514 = 31.2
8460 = 33.2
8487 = 31.6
